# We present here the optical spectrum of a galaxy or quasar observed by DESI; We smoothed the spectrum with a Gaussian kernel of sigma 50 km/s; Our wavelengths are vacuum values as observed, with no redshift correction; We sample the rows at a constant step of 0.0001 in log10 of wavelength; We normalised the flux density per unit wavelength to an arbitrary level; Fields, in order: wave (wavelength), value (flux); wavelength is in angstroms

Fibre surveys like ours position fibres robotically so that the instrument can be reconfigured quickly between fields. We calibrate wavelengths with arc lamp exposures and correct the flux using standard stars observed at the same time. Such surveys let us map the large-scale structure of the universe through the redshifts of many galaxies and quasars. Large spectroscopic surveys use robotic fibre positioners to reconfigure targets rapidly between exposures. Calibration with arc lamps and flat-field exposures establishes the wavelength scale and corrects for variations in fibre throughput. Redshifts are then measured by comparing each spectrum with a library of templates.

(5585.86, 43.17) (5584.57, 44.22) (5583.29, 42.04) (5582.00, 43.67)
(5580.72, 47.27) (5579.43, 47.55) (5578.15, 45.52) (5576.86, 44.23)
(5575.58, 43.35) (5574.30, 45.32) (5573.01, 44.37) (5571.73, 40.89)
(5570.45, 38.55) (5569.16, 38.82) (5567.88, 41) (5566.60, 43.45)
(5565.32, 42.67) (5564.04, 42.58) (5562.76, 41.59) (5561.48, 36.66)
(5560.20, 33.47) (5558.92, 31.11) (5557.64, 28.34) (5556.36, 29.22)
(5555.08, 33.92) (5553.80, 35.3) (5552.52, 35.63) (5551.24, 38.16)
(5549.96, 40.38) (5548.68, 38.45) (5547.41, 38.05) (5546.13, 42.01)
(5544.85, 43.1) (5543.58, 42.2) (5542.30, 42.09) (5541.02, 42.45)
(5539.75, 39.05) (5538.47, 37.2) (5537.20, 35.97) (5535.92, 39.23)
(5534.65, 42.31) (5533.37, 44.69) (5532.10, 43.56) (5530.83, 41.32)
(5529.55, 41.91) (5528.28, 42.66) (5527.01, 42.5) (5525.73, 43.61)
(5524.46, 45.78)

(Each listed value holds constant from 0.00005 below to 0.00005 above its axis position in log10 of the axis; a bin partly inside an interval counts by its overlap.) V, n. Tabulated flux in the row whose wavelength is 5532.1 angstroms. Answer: 43.56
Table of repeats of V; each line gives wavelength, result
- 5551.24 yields 38.16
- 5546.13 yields 42.01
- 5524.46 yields 45.78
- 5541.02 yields 42.45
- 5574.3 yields 45.32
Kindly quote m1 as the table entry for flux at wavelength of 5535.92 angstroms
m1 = 39.23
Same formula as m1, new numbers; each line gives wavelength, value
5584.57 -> 44.22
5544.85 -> 43.1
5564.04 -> 42.58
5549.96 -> 40.38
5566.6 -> 43.45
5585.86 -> 43.17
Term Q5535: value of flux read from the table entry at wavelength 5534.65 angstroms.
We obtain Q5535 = 42.31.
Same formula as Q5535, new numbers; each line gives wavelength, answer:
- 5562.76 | 41.59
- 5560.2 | 33.47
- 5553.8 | 35.3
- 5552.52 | 35.63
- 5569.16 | 38.82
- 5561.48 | 36.66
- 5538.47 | 37.2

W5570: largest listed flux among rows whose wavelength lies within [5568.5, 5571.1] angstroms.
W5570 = 38.82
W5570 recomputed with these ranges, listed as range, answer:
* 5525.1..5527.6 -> 43.61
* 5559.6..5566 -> 42.67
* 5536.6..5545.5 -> 43.1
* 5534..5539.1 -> 42.31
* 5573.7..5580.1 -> 47.55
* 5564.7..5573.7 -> 44.37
